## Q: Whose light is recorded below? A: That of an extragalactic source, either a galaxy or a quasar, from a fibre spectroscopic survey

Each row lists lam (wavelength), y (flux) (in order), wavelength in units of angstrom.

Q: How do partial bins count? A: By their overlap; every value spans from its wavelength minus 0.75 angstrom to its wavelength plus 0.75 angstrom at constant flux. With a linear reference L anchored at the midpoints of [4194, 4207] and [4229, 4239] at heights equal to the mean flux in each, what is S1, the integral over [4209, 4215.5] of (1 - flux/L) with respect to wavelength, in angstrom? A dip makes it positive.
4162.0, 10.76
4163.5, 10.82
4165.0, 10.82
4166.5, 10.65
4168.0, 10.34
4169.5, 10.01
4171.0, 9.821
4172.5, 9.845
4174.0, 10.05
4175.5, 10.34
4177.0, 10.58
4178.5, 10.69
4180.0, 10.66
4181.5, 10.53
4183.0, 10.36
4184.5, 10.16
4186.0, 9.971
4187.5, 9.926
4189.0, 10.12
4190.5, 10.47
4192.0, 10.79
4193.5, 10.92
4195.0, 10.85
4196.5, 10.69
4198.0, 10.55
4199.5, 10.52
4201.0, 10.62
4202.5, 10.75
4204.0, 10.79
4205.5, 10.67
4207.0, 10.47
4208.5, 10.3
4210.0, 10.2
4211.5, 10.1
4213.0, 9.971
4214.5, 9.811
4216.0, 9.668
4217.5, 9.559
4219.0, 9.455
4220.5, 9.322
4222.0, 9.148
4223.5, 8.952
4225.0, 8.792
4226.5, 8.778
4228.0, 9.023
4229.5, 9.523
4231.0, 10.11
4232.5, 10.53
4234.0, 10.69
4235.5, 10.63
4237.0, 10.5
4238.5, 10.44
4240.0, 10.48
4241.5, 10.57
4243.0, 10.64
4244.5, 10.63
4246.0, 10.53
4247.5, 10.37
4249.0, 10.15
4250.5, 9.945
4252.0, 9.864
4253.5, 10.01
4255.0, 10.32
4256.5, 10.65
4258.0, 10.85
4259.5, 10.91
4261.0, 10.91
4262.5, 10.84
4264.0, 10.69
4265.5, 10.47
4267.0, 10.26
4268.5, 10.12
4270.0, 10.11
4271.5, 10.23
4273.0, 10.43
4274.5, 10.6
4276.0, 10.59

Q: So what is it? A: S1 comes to 0.3 angstrom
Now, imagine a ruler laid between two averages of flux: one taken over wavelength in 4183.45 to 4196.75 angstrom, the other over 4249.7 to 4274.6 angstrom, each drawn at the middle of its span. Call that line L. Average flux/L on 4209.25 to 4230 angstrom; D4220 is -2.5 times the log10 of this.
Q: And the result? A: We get 0.11 mag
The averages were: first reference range 10.4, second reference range 10.4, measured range 9.45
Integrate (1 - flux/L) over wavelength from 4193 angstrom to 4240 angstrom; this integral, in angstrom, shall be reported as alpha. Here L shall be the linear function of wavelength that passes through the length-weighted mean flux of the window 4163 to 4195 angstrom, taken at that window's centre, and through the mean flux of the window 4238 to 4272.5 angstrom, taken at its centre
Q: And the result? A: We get 1.49 angstrom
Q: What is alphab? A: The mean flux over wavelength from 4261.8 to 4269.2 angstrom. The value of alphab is 10.5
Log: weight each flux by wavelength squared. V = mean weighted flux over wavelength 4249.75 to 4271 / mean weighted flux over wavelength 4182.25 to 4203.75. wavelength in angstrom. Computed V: 1.0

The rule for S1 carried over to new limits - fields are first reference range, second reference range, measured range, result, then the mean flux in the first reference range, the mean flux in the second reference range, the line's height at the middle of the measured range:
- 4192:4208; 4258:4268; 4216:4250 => 2.36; 10.7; 10.7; 10.7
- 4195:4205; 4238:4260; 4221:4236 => 1.32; 10.7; 10.4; 10.5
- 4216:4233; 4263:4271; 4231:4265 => -2.03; 9.38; 10.3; 9.91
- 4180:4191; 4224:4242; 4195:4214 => -0.63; 10.2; 9.98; 10.1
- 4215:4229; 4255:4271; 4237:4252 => -0.67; 9.21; 10.6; 9.95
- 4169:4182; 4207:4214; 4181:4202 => -0.49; 10.3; 10.2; 10.2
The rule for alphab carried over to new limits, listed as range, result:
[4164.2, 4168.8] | 10.6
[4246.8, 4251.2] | 10.2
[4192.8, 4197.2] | 10.8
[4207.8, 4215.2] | 10.1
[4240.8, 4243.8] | 10.6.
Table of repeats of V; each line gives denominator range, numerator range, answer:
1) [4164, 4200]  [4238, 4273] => 1.04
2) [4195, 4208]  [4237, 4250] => 1.00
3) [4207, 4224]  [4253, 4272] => 1.10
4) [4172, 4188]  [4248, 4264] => 1.05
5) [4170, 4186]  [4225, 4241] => 1.00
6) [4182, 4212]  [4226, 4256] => 1.00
